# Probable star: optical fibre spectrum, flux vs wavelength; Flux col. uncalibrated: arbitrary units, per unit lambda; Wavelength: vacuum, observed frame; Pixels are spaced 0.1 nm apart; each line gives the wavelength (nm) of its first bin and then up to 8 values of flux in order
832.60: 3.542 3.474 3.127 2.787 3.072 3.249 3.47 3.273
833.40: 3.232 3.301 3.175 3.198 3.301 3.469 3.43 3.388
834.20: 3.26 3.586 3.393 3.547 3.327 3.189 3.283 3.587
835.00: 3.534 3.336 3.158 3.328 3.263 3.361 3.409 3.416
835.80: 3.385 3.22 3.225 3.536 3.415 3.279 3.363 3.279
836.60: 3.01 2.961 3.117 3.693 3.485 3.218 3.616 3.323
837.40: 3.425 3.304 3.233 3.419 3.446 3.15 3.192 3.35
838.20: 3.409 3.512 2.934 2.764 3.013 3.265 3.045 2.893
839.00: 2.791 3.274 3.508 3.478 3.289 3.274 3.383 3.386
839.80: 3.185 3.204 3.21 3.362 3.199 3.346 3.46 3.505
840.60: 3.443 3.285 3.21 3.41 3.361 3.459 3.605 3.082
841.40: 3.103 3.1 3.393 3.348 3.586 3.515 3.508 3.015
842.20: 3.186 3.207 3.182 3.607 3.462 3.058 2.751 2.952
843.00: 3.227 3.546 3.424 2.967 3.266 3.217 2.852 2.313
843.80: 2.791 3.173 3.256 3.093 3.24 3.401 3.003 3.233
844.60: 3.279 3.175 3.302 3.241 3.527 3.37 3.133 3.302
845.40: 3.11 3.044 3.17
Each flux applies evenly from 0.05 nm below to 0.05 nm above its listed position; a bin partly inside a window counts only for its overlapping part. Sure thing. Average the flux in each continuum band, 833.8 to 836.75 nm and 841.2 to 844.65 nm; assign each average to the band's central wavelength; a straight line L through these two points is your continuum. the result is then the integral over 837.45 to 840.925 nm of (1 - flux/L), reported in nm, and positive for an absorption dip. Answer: 0.006 nm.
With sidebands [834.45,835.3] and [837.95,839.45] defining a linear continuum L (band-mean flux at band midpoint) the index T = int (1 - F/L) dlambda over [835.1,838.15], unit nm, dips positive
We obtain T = -0.035 nm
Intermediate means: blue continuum 3.37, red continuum 3.18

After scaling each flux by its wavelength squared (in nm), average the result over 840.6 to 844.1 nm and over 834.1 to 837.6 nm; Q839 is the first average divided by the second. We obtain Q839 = 0.98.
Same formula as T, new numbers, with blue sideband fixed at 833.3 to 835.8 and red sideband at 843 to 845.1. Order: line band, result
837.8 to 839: 0.05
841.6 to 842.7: -0.05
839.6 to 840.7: -0.03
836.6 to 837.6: -0.01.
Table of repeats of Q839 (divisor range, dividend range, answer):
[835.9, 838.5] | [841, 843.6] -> 1.00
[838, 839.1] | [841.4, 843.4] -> 1.06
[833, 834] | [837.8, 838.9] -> 0.97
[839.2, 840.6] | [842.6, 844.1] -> 0.93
